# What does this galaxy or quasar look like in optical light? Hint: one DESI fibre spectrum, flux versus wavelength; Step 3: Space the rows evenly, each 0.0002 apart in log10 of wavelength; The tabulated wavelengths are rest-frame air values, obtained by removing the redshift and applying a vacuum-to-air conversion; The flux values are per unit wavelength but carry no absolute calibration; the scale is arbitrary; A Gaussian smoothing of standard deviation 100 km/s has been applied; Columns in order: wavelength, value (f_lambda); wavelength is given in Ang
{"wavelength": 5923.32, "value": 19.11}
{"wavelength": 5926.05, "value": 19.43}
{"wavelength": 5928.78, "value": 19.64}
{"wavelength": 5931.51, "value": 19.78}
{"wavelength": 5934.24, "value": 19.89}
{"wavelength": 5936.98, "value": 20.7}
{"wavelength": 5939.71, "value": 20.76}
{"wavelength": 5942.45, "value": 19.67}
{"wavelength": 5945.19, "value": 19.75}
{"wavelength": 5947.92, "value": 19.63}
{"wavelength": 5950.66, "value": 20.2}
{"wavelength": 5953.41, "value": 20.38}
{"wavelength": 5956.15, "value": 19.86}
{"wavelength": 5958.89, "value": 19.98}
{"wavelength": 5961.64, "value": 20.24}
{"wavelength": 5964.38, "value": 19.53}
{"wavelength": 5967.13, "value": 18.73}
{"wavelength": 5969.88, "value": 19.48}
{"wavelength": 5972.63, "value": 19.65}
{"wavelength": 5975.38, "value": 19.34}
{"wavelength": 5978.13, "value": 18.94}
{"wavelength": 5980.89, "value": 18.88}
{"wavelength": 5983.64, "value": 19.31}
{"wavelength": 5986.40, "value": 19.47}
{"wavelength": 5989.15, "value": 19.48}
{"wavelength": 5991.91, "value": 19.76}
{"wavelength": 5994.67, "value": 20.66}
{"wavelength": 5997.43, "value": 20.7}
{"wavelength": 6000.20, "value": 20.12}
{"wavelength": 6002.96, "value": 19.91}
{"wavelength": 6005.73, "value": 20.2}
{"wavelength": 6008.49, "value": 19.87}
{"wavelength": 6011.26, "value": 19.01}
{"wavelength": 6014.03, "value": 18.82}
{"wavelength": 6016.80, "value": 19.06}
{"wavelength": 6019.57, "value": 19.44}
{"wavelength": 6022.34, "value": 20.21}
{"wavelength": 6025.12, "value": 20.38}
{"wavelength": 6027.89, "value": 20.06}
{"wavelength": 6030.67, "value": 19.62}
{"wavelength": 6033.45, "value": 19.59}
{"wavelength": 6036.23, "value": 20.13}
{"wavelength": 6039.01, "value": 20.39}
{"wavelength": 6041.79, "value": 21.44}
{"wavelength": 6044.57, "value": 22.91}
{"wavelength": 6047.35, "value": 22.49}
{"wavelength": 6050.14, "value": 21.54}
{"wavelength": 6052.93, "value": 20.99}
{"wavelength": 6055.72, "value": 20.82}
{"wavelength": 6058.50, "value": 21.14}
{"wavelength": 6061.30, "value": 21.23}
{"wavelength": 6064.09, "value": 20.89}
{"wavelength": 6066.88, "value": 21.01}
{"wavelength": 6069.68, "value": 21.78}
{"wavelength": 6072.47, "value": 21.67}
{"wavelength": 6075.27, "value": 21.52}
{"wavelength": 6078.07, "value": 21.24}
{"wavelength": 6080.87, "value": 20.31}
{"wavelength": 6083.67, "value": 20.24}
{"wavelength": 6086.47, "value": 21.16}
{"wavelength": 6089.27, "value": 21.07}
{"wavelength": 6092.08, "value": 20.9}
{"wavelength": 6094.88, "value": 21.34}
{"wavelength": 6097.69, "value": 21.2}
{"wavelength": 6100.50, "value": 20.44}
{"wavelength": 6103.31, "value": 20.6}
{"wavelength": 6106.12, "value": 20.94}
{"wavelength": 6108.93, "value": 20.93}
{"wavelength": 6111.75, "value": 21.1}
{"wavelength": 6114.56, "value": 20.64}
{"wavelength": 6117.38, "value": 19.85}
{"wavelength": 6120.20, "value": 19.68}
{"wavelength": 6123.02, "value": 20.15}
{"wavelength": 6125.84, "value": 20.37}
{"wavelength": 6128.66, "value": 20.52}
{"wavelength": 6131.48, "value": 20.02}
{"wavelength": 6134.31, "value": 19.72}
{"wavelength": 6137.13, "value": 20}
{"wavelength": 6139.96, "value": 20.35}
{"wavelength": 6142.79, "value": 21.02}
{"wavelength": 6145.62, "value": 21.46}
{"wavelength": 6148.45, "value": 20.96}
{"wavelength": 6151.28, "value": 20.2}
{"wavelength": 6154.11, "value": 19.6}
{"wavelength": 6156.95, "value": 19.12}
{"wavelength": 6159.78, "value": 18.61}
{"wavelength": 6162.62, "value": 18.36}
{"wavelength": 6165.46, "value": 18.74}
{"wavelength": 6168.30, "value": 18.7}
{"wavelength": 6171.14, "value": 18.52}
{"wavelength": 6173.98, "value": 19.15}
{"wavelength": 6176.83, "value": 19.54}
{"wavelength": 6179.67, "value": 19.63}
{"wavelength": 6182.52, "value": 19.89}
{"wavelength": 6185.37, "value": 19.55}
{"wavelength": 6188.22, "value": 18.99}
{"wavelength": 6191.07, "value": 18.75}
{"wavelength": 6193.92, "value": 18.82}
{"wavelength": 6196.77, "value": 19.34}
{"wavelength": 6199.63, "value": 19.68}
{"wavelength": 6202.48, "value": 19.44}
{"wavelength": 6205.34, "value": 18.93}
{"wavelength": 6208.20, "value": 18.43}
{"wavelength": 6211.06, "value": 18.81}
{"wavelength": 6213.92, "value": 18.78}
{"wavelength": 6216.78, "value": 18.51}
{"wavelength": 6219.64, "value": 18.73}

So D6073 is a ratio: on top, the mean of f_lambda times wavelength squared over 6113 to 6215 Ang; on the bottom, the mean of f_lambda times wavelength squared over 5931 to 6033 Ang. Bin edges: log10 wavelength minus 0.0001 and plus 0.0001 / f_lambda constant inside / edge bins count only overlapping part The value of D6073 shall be 1.1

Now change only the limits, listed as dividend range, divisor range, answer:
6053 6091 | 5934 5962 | 1.09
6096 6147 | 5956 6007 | 1.09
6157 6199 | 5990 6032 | 1.01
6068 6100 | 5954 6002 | 1.11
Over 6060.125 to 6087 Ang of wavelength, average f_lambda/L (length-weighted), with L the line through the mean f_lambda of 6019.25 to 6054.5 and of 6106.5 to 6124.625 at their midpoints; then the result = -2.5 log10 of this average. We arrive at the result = -0.027 mag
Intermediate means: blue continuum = 20.7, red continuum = 20.4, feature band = 21.1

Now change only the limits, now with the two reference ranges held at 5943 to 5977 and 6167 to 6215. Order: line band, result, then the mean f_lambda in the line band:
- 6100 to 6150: -0.07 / 20.5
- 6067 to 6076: -0.11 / 21.6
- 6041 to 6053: -0.13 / 22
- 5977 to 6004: 0.00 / 19.7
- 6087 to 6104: -0.09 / 21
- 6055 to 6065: -0.08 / 21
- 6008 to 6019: 0.02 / 19.2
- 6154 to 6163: 0.02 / 18.9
